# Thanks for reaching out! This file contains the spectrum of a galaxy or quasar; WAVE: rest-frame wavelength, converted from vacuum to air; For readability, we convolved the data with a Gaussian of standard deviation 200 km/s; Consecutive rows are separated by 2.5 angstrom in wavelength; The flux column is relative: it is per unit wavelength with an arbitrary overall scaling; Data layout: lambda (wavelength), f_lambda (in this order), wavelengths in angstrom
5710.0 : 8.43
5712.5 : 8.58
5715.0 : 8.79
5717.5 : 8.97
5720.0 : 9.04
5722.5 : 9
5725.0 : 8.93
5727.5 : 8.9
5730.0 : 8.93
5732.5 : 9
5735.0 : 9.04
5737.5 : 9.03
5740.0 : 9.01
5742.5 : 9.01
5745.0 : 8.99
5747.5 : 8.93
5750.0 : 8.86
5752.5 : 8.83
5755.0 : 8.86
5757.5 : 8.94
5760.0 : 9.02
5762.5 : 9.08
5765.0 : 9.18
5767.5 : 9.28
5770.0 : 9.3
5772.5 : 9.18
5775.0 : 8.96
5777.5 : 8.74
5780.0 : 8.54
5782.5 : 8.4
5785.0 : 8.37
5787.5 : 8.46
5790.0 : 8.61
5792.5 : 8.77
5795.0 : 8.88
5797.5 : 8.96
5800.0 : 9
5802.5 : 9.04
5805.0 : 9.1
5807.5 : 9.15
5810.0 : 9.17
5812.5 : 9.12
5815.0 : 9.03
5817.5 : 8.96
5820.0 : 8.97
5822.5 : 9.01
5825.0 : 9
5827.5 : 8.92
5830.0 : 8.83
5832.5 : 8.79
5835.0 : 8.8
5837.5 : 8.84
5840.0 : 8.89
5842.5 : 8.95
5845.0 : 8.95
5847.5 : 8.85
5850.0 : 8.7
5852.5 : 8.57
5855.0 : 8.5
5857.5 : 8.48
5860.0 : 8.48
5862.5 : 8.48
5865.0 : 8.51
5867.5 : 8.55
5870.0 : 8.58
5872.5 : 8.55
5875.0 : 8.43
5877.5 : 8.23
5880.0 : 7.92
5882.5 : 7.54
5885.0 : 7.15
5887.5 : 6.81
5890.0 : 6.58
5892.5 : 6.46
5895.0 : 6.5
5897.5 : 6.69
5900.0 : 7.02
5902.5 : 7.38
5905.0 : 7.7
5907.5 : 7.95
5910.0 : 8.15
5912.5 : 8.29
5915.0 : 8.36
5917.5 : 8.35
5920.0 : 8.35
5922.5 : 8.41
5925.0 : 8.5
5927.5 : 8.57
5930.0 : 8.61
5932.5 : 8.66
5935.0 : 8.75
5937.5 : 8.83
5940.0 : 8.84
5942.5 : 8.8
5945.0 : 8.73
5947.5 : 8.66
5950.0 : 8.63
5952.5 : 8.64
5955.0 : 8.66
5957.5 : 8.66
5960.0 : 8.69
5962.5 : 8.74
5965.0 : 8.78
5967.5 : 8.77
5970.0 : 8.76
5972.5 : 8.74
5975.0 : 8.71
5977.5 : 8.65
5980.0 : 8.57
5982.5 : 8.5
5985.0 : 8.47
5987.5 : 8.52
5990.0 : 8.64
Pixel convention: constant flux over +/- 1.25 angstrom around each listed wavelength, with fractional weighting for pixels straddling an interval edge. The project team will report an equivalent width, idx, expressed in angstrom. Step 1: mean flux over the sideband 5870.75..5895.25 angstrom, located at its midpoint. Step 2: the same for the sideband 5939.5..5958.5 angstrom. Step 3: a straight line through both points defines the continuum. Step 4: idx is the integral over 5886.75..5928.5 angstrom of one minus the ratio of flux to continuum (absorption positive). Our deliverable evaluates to 1.5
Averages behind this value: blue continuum 7.48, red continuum 8.7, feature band 7.66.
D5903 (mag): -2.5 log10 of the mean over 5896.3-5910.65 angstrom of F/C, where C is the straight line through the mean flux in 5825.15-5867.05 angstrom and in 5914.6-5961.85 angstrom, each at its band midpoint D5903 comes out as 0.163 mag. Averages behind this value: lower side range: 8.73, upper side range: 8.62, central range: 7.46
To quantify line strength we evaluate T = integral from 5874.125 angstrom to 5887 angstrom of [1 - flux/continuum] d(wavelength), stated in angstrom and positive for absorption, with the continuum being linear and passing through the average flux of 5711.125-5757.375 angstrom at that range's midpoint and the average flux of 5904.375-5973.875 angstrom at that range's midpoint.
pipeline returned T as 1.3 angstrom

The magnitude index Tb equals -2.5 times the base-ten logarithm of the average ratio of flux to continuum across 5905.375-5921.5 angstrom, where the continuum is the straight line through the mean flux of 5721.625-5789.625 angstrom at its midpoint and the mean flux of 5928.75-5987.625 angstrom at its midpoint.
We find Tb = 0.067 mag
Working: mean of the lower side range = 8.91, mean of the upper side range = 8.69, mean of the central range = 8.21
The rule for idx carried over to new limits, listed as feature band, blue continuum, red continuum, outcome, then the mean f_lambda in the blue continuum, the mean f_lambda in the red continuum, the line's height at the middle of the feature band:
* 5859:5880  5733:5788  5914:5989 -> 0.7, 8.92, 8.63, 8.75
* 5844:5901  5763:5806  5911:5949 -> 5.0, 8.87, 8.58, 8.69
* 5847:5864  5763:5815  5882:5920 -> -1.1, 8.92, 7.42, 8.03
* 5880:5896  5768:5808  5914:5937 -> 3.1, 8.84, 8.52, 8.61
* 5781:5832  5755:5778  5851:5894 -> -1.3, 9.07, 7.98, 8.66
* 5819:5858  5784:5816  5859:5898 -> -2.3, 8.9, 7.73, 8.33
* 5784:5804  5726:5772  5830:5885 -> 0.1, 9.01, 8.53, 8.81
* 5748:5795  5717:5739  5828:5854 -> 0.3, 8.98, 8.82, 8.92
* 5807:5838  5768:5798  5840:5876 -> -1.0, 8.77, 8.62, 8.69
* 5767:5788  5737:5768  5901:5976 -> 0.3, 8.99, 8.52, 8.93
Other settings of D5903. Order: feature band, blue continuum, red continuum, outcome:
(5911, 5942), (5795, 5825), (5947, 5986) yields 0.03 mag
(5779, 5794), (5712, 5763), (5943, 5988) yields 0.04 mag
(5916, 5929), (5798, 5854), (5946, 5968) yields 0.04 mag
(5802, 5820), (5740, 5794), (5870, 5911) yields -0.09 mag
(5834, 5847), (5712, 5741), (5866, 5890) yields -0.09 mag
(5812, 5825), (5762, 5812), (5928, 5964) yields -0.02 mag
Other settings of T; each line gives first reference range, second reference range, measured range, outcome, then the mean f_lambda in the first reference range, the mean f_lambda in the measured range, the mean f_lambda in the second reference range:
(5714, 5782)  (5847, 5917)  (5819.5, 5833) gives -0.9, 8.97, 8.92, 7.9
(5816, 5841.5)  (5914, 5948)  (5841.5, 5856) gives 0.1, 8.9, 8.75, 8.6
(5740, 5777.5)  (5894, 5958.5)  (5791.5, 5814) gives -0.5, 9.02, 9.02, 8.26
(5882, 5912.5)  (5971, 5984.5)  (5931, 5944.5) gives -1.5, 7.2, 8.77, 8.63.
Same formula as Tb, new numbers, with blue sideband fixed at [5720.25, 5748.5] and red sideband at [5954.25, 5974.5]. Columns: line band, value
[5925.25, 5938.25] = 0.012 mag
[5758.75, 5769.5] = -0.024 mag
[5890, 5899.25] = 0.316 mag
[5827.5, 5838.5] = 0.006 mag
